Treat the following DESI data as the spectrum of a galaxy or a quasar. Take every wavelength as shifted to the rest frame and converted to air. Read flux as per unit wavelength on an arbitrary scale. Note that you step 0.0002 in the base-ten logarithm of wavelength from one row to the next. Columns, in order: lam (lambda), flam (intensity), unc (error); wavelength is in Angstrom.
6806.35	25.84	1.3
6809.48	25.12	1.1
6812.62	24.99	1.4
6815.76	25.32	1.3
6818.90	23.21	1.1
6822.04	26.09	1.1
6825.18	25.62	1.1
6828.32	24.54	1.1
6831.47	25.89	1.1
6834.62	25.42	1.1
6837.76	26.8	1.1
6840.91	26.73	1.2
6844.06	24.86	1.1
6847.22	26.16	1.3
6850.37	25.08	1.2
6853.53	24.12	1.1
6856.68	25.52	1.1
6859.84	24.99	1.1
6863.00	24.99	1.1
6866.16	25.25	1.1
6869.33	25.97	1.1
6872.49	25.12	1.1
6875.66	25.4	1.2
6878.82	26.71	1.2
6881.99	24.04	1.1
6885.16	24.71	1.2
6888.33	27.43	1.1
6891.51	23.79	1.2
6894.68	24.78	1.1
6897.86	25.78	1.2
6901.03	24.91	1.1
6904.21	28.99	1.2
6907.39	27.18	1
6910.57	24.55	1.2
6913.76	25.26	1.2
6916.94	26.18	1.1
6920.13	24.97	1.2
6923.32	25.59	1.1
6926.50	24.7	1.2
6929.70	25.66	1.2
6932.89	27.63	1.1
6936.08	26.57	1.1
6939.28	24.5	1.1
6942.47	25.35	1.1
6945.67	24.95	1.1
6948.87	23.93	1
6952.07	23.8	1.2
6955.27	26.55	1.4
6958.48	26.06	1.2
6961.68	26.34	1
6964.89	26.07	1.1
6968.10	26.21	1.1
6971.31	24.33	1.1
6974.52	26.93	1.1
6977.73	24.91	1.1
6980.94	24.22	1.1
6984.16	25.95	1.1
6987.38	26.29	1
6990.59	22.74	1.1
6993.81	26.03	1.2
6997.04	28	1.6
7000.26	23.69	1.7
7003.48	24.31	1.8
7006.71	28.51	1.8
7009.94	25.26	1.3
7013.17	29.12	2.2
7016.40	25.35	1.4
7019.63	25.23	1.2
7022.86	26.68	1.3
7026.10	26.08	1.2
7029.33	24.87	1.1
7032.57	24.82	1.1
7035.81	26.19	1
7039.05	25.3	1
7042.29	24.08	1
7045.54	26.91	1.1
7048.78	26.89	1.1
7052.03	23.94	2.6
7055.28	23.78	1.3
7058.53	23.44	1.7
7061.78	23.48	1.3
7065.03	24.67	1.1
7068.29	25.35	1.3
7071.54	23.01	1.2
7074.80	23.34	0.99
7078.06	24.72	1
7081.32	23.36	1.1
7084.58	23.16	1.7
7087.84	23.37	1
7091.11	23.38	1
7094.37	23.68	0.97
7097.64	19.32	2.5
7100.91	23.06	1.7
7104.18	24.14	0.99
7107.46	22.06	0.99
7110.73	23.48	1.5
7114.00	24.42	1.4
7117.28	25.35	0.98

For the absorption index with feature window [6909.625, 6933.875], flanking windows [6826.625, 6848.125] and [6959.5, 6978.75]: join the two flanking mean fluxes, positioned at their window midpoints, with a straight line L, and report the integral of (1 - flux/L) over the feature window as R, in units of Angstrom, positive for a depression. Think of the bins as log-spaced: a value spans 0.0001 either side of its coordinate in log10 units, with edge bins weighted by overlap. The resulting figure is 0.25 Angstrom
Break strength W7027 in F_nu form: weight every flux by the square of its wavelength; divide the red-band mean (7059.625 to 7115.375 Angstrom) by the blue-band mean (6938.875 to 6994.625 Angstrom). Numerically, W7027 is 1.0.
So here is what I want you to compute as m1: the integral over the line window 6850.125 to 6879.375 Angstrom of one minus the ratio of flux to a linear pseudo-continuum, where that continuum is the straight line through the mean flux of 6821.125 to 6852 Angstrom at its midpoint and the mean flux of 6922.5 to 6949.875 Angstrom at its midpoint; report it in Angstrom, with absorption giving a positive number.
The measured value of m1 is 0.41 Angstrom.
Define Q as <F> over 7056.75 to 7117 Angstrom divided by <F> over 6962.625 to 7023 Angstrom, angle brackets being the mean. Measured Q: 0.91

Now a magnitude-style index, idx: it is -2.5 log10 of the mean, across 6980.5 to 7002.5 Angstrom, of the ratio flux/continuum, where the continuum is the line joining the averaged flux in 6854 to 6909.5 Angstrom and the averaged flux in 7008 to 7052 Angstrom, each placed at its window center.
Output 0.02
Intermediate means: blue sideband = 25.6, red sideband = 25.9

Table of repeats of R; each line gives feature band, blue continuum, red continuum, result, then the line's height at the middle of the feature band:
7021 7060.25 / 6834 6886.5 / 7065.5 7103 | -2.5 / 23.7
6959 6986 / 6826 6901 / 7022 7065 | -0.5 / 25.2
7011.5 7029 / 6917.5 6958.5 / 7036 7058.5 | -0.8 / 25.2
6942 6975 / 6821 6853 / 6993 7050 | 0.5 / 25.9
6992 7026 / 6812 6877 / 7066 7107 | -3.2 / 24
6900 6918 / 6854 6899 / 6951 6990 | -0.6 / 25.4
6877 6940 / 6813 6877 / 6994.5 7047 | -0.4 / 25.5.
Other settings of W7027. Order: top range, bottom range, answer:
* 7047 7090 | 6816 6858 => 1.01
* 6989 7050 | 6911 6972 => 1.03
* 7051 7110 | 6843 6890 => 0.98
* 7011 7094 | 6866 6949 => 1.01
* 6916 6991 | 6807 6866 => 1.04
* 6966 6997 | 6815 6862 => 1.05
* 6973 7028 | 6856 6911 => 1.04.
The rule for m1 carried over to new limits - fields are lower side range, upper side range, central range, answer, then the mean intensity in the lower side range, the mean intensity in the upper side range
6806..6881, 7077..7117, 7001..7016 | -1.6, 25.4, 23.2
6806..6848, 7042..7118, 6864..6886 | -0.2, 25.4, 23.8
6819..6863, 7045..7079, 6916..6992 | -1.6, 25.4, 24.4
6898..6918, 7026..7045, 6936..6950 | 0.5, 26.2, 25.3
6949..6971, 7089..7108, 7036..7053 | -1.2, 25.6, 22.6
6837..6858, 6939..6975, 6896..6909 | -0.6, 25.6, 25.4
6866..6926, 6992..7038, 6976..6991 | 0.5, 25.6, 26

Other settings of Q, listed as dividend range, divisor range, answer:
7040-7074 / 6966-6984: 0.97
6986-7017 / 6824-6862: 1.02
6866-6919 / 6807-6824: 1.03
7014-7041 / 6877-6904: 1.01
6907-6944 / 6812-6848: 1.01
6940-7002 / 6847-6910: 0.99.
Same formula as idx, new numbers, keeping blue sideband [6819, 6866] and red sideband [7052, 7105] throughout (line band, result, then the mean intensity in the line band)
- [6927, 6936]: -0.07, 26.4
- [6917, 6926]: -0.03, 25.4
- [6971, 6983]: -0.04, 25.2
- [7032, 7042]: -0.07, 25.3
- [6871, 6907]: -0.03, 25.7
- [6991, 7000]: -0.08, 25.9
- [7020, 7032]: -0.08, 25.7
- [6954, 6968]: -0.08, 26.2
